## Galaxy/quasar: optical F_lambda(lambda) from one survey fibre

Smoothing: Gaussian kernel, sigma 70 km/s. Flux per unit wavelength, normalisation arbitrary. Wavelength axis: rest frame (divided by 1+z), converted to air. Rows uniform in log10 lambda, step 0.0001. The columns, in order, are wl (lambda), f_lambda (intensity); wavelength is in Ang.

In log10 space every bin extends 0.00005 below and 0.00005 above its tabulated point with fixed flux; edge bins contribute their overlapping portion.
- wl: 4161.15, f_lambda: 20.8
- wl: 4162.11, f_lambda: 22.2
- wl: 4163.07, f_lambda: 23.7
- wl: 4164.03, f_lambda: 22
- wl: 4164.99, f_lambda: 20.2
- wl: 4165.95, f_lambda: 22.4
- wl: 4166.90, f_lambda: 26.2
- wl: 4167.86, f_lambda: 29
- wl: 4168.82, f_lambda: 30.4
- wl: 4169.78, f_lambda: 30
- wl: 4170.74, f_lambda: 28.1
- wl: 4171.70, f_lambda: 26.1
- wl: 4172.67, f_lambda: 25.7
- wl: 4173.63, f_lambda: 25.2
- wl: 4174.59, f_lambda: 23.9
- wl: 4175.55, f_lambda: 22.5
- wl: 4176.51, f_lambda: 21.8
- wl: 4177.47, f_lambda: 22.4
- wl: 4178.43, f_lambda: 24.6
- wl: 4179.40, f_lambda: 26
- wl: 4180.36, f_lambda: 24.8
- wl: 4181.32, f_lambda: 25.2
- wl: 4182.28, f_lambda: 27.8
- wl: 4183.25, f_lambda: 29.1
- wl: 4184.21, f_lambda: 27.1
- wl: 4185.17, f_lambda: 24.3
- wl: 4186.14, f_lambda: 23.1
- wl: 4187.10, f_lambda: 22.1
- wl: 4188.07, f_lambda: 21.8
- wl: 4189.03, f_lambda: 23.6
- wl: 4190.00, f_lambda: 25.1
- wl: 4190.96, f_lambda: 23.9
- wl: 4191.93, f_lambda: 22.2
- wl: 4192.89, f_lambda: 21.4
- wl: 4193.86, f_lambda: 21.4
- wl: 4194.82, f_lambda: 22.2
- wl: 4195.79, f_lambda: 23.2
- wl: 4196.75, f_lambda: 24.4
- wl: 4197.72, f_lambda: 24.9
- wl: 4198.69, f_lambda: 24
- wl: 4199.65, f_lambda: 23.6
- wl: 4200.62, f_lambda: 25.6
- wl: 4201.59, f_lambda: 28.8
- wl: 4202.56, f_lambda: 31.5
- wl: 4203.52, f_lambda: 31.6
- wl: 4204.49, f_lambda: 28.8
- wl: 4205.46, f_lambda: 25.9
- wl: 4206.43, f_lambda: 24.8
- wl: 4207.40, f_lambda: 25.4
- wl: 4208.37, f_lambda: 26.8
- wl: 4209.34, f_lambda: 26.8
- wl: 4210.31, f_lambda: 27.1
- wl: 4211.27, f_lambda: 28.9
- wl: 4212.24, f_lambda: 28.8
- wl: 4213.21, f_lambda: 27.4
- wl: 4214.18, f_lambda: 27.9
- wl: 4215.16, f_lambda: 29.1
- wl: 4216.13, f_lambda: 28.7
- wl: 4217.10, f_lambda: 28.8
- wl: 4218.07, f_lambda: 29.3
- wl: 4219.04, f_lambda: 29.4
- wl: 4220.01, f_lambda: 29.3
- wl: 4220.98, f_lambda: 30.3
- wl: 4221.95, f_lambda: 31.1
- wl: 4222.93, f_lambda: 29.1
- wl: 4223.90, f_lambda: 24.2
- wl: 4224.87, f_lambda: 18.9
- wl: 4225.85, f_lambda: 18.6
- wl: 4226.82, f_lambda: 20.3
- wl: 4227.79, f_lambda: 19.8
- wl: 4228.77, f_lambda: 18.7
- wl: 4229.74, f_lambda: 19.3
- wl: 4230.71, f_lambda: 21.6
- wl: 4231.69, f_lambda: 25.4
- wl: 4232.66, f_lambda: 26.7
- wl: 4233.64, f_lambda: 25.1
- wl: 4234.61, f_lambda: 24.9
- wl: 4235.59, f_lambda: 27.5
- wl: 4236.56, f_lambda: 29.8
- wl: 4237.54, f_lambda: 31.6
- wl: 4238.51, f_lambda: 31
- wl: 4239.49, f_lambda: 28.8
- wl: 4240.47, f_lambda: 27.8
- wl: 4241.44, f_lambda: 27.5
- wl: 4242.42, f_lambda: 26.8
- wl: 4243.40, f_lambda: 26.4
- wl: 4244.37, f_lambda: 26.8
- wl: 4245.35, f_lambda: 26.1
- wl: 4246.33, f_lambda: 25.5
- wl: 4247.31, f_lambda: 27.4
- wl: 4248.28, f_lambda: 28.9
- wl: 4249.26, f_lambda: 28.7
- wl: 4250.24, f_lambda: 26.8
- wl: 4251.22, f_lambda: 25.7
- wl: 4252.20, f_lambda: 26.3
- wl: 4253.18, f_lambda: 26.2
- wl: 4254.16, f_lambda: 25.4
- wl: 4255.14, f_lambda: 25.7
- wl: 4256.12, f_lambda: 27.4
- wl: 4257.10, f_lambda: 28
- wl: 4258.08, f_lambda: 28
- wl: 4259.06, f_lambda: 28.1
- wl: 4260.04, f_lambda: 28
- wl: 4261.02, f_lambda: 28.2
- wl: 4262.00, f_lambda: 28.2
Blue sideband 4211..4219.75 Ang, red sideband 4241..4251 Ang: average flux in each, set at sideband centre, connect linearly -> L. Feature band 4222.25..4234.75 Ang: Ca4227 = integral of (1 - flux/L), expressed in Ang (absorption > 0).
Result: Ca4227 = 2.42 Ang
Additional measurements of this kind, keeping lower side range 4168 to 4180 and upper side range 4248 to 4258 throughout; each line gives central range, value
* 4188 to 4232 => 1.25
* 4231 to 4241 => -0.42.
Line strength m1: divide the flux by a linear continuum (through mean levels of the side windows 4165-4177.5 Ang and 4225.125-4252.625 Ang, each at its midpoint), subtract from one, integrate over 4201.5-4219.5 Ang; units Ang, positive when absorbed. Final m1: -1.8 Ang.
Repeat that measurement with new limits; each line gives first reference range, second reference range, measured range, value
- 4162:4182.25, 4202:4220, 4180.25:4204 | 1.55 Ang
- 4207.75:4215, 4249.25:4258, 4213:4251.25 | 1.03 Ang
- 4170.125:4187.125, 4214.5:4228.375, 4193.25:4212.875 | -0.38 Ang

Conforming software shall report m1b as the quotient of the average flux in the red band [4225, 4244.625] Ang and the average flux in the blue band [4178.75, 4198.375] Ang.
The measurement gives 1.0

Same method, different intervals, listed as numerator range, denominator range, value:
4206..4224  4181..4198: 1.17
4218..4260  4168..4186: 1.02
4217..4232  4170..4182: 0.99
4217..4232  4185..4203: 1.02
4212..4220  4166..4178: 1.11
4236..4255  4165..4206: 1.09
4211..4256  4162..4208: 1.06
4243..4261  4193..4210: 1.05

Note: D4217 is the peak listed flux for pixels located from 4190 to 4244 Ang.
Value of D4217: 31.6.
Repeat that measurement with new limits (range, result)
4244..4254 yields 28.9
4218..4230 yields 31.1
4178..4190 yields 29.1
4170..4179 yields 28.1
